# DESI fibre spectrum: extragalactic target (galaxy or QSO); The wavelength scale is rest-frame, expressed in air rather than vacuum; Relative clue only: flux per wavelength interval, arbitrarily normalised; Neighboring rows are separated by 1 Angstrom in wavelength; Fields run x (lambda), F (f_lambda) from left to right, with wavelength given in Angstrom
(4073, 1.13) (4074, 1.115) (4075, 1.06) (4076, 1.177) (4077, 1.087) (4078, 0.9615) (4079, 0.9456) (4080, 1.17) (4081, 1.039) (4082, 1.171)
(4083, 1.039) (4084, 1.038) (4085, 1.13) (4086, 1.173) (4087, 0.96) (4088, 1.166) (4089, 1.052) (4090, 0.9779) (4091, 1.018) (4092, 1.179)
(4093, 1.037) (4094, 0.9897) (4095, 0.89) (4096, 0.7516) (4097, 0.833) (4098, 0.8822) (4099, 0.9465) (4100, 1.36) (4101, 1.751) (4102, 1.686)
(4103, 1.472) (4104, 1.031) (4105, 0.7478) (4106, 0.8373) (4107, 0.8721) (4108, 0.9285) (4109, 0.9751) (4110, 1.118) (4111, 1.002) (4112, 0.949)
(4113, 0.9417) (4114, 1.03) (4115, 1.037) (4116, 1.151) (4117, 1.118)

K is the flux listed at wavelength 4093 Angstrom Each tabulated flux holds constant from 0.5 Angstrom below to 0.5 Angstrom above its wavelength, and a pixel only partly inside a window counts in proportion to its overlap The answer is 1.037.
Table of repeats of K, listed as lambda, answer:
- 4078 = 0.9615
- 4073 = 1.13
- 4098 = 0.8822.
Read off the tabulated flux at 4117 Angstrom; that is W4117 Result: 1.118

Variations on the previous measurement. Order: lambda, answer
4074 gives 1.115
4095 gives 0.89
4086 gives 1.173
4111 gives 1.002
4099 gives 0.9465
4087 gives 0.96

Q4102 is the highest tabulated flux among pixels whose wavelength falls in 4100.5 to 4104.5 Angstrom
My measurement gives 1.751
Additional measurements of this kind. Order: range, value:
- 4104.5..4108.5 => 0.9285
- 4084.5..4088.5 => 1.173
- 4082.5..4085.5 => 1.13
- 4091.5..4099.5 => 1.179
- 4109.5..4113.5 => 1.118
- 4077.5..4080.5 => 1.17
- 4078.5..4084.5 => 1.171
